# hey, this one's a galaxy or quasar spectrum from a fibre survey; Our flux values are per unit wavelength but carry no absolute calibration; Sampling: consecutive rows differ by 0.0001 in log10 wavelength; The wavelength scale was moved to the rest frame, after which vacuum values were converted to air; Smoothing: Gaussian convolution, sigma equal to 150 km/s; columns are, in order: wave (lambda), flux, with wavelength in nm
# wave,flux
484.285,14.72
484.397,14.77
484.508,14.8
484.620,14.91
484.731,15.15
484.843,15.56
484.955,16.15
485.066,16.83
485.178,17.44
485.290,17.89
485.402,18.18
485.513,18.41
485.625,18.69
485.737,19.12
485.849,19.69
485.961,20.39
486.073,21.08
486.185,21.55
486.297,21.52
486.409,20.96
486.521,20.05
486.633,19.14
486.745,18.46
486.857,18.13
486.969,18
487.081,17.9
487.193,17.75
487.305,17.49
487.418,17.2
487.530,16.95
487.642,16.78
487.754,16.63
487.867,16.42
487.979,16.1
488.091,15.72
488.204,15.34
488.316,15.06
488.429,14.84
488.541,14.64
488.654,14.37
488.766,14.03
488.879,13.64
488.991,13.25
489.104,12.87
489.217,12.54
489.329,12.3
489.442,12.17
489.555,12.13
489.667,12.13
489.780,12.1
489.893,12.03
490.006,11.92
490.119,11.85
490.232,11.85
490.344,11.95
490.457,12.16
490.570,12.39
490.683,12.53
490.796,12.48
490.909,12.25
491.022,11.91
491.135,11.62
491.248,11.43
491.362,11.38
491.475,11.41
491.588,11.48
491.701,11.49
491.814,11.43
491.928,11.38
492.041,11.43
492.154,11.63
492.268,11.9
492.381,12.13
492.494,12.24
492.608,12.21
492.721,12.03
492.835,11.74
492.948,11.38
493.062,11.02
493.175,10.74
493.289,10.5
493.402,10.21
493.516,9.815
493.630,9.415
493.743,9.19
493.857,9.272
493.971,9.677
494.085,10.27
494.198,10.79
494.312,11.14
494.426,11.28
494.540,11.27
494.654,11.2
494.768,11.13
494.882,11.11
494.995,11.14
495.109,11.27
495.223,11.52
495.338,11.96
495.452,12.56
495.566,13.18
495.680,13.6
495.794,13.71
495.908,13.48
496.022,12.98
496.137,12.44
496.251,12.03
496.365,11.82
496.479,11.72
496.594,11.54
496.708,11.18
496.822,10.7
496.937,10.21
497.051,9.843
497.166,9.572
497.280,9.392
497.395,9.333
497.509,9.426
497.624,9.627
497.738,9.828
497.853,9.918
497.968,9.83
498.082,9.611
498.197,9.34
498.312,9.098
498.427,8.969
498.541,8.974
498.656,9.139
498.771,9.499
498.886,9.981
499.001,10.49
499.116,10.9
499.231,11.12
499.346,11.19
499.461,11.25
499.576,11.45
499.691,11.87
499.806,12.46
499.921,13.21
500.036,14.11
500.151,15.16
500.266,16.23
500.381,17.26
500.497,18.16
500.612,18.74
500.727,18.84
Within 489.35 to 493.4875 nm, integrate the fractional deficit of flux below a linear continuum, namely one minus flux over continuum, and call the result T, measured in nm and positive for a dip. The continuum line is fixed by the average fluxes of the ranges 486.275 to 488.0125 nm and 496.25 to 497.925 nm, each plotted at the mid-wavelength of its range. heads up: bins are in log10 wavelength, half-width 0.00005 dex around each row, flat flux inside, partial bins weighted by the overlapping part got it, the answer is 0.84 nm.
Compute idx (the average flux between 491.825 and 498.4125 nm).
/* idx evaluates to 11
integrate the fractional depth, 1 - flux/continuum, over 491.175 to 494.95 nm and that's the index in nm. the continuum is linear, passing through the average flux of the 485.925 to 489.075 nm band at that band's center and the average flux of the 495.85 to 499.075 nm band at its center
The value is 0.652 nm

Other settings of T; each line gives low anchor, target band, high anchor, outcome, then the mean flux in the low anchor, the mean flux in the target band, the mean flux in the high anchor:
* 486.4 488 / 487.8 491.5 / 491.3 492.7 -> 0.422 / 17.8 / 13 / 11.7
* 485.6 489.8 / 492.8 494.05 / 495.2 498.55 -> 0.268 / 16.5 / 10.2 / 10.9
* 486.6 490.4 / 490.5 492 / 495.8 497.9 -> 0.192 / 14.8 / 11.8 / 10.9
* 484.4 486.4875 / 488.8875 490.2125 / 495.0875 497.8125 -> 0.280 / 18.2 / 12.3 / 11.4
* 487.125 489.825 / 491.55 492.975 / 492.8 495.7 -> 0.060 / 14.7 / 11.7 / 11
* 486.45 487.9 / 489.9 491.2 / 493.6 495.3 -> 0.217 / 17.8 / 12.1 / 10.7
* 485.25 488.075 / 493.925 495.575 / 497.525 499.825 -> 0.208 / 18.5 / 11.3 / 10.2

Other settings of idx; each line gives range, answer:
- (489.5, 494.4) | 11.4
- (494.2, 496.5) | 12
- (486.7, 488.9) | 16.3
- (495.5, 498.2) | 11.1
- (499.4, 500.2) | 12.8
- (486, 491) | 15.2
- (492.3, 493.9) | 10.9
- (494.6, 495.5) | 11.5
